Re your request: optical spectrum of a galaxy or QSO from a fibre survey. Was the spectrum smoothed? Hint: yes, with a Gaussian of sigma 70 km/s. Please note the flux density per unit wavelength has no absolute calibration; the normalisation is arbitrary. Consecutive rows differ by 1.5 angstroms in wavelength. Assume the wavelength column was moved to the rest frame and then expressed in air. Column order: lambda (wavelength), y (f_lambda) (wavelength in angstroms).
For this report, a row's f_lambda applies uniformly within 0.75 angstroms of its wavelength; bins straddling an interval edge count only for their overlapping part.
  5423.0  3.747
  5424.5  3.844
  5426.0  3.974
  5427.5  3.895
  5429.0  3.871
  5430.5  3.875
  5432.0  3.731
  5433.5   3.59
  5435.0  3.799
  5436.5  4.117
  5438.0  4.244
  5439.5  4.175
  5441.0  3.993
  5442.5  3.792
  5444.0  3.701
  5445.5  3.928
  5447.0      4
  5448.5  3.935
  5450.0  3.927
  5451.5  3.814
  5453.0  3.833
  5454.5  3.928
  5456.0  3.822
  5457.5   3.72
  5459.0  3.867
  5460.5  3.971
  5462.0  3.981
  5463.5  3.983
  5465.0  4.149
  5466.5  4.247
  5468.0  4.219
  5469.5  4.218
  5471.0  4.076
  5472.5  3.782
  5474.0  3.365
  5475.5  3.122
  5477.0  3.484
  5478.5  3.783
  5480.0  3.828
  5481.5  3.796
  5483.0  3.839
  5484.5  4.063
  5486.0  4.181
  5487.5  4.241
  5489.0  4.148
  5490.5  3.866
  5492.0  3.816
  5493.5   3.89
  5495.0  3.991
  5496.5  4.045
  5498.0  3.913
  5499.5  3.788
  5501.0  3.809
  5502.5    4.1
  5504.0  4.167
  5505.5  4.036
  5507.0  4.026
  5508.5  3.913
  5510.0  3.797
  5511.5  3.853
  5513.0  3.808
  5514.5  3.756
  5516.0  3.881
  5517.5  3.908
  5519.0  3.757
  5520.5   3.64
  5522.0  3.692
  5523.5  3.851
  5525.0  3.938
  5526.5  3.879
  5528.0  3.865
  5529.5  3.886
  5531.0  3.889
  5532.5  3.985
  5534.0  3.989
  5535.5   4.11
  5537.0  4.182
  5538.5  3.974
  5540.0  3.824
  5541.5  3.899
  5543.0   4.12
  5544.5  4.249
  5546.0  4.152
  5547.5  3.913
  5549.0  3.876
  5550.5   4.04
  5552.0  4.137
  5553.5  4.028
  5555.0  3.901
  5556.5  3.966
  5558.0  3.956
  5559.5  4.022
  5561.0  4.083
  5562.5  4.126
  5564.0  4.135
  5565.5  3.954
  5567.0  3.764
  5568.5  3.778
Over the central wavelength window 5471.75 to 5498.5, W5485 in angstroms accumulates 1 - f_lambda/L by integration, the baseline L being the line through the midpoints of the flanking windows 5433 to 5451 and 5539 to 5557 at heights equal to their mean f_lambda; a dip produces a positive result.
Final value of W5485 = 0.8 angstroms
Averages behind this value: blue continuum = 3.94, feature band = 3.84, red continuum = 4.01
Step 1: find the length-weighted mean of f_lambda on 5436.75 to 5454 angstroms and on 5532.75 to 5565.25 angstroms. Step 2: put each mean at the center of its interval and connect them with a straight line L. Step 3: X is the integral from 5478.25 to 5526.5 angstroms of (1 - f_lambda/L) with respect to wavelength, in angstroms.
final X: 1.0 angstroms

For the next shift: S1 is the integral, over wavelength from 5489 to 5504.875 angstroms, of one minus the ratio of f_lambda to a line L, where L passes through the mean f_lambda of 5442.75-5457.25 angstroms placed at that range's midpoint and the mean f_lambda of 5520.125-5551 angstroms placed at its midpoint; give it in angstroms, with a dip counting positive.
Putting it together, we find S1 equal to -0.1 angstroms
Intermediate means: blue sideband 3.87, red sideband 3.95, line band 3.95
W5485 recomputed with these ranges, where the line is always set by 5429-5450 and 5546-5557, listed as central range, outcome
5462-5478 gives 0.3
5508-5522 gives 0.6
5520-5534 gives 0.4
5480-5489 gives -0.2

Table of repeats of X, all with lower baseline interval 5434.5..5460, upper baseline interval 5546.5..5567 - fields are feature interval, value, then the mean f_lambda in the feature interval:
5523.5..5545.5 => 0.0 angstroms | 3.98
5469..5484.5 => 0.8 angstroms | 3.74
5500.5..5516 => 0.2 angstroms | 3.93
